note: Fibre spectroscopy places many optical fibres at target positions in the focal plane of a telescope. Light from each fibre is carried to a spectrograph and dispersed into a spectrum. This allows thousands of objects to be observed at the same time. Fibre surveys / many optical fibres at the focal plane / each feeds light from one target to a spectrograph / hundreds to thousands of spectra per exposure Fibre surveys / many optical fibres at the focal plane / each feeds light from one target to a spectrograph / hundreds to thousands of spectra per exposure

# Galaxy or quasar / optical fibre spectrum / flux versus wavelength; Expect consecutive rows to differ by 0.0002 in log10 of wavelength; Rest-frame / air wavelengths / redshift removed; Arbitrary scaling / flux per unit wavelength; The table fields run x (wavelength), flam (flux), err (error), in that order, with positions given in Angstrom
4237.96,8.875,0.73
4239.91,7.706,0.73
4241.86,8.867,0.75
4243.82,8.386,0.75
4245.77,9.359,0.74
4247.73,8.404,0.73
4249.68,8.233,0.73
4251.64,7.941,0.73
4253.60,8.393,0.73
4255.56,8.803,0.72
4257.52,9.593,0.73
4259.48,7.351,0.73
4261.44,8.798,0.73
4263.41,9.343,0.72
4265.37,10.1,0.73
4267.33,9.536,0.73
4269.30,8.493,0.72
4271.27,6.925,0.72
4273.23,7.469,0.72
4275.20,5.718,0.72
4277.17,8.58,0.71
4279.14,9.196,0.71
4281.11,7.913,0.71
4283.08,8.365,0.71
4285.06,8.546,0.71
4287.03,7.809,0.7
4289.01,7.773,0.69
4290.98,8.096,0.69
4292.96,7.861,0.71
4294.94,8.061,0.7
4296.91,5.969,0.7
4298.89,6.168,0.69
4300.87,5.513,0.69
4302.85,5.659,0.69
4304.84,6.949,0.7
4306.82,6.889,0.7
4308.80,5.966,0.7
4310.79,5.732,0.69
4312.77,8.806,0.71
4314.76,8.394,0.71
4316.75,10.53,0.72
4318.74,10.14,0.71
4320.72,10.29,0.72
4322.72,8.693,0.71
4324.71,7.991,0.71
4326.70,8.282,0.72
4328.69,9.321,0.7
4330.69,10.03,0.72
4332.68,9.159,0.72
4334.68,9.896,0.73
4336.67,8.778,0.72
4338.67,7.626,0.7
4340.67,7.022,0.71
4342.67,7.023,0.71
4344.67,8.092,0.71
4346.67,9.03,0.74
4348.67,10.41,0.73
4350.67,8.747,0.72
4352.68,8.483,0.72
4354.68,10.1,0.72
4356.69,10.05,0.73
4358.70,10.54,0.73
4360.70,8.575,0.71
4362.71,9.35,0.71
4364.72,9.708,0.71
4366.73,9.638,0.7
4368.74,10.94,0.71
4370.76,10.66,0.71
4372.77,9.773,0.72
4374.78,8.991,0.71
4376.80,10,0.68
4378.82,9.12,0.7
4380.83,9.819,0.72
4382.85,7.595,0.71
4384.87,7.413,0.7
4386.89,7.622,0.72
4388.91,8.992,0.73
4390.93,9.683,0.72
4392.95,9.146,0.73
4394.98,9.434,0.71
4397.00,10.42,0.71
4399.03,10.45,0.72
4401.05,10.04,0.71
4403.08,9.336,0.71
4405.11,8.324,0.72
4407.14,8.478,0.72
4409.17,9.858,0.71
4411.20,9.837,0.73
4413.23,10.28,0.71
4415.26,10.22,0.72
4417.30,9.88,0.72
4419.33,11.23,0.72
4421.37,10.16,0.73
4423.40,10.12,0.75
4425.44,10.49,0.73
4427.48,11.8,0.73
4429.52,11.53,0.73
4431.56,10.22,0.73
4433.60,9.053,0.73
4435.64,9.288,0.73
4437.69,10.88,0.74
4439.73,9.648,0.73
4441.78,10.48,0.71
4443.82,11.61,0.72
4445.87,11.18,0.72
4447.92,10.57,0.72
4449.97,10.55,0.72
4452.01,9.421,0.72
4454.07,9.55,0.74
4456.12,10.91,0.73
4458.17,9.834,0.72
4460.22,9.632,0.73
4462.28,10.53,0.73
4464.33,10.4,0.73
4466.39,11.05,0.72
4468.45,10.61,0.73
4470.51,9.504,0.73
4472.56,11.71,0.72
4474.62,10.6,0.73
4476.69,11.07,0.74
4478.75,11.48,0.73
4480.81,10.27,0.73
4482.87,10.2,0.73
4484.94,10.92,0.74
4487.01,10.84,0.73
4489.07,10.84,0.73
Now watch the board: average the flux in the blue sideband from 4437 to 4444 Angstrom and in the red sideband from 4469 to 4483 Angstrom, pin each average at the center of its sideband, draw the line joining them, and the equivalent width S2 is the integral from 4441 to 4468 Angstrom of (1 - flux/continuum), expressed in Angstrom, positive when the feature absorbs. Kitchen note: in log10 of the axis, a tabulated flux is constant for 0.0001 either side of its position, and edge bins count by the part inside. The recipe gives 0.43 Angstrom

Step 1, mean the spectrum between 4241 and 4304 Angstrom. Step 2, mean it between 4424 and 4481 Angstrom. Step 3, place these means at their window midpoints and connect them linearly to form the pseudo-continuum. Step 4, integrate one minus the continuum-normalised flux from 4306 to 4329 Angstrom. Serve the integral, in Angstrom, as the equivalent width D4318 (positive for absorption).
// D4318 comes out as 0.66 Angstrom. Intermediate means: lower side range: 8.03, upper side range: 10.5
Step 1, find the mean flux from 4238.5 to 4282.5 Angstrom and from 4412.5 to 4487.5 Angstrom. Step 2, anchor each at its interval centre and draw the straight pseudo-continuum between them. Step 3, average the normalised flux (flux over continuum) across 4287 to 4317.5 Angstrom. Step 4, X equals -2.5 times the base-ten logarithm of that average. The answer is 0.22 mag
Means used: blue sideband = 8.42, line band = 7.22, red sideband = 10.5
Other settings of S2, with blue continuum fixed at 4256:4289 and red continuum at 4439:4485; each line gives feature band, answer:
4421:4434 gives -0.6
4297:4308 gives 3.1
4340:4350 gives 0.9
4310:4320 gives 0.0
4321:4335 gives -0.1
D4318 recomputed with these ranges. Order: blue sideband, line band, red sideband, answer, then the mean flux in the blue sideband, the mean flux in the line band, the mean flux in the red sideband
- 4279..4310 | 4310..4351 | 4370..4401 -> -3.8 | 7.23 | 8.78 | 9.29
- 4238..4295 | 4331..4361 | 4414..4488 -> 1.1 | 8.34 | 8.94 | 10.5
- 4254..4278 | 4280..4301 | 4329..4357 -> 2.4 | 8.39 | 7.55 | 8.87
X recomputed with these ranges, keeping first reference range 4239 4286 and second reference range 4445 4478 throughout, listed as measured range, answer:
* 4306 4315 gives 0.253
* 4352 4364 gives -0.018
